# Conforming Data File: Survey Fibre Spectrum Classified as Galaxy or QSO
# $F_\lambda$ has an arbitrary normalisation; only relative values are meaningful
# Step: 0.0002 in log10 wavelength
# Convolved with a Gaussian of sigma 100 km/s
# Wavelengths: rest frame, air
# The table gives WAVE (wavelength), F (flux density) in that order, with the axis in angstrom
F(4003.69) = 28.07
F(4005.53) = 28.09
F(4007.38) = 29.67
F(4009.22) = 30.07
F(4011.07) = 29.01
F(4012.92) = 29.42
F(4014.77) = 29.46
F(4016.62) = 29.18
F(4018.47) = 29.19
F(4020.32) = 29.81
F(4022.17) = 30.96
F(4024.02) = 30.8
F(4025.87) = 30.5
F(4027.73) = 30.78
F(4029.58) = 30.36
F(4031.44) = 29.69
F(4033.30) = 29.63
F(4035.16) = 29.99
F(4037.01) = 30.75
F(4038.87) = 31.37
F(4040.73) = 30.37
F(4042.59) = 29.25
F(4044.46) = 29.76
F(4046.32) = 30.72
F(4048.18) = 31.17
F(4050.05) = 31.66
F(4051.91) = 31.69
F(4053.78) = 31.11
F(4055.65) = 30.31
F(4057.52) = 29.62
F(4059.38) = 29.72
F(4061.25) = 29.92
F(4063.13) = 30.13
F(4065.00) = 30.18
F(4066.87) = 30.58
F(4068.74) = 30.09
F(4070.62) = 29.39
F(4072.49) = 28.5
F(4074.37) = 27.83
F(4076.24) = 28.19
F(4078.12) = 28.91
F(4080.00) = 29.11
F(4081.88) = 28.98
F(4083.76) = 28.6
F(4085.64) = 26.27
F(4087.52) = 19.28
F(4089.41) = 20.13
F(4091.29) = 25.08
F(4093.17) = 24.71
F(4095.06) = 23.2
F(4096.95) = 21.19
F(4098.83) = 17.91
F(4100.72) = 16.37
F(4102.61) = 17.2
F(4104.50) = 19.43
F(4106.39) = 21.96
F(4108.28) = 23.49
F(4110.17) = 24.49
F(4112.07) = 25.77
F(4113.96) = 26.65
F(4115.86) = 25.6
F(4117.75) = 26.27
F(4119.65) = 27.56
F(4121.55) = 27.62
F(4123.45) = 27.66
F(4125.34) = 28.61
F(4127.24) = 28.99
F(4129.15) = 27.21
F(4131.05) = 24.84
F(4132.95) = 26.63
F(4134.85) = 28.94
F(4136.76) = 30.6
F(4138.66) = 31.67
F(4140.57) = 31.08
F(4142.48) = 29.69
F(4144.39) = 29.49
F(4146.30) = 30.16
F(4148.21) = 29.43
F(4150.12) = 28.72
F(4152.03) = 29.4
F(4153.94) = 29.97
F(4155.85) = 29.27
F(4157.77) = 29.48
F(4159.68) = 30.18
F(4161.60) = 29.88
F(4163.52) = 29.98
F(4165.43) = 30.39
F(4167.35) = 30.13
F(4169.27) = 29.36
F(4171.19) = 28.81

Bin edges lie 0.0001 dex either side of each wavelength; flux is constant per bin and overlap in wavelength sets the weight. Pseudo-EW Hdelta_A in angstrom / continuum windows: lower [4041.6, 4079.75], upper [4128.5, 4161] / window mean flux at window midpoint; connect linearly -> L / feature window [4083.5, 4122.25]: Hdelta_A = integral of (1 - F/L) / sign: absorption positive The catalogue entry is 8.4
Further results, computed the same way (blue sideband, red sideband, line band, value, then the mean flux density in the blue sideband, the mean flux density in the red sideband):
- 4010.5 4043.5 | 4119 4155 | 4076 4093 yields 2.0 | 30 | 28.9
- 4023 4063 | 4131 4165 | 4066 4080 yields 0.5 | 30.4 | 29.6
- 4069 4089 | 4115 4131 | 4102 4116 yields 2.2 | 27.4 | 27.3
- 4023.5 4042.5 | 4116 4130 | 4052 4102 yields 4.0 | 30.4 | 27.6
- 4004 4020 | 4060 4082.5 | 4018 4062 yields -1.7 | 29.2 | 29.3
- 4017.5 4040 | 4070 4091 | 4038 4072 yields -2.2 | 30.3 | 26.7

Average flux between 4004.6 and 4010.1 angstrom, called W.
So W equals 29.3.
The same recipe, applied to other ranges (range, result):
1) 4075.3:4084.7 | 28.8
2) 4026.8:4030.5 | 30.6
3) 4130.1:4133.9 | 25.8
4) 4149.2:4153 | 29.1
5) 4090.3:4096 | 24.3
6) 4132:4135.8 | 27.8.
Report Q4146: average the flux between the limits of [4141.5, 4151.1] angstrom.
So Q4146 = 29.5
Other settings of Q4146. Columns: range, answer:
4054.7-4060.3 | 29.9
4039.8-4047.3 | 30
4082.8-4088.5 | 24.7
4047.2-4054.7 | 31.4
